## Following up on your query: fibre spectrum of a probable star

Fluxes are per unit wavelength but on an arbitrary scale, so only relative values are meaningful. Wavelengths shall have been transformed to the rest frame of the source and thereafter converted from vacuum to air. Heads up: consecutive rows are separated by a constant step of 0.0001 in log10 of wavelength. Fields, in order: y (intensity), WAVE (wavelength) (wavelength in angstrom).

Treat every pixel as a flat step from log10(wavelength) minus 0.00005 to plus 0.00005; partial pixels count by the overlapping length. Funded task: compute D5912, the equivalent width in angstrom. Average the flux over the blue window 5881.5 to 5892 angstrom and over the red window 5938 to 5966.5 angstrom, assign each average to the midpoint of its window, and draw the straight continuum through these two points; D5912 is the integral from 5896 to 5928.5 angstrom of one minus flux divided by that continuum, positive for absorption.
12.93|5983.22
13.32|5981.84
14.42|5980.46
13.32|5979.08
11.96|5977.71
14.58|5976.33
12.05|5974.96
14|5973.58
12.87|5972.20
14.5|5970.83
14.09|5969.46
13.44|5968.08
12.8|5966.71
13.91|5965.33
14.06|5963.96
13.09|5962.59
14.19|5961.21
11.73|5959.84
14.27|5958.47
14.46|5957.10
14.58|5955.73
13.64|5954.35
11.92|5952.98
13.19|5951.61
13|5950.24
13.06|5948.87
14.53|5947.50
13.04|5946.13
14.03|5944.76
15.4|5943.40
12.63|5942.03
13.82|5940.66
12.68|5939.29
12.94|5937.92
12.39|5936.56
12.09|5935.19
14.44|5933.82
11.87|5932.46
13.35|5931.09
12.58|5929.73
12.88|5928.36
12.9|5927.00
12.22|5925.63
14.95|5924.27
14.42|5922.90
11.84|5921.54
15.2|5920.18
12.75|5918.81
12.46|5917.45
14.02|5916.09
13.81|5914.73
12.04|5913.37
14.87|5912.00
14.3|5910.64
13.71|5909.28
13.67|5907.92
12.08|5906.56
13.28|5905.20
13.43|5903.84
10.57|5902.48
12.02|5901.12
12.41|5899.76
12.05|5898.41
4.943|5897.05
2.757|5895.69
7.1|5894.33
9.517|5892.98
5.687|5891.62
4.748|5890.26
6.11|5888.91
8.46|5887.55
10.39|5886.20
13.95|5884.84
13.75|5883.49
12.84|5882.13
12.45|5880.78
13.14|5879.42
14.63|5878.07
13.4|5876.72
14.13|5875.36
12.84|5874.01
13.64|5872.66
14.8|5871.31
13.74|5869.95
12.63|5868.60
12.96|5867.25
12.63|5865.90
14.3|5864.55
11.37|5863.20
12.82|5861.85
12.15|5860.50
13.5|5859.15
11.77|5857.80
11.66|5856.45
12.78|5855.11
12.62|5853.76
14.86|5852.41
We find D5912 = -4.5 angstrom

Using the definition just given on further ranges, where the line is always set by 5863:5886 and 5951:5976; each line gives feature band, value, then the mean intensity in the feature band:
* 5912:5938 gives 0.5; 13.2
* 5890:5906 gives 5.0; 9.18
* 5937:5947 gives 0.0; 13.5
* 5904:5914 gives 0.0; 13.4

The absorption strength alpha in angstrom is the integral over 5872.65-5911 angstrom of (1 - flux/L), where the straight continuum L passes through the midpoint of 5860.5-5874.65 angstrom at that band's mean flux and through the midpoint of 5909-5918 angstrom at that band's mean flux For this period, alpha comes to 6.73 angstrom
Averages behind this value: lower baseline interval 13.1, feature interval 11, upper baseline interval 13.6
